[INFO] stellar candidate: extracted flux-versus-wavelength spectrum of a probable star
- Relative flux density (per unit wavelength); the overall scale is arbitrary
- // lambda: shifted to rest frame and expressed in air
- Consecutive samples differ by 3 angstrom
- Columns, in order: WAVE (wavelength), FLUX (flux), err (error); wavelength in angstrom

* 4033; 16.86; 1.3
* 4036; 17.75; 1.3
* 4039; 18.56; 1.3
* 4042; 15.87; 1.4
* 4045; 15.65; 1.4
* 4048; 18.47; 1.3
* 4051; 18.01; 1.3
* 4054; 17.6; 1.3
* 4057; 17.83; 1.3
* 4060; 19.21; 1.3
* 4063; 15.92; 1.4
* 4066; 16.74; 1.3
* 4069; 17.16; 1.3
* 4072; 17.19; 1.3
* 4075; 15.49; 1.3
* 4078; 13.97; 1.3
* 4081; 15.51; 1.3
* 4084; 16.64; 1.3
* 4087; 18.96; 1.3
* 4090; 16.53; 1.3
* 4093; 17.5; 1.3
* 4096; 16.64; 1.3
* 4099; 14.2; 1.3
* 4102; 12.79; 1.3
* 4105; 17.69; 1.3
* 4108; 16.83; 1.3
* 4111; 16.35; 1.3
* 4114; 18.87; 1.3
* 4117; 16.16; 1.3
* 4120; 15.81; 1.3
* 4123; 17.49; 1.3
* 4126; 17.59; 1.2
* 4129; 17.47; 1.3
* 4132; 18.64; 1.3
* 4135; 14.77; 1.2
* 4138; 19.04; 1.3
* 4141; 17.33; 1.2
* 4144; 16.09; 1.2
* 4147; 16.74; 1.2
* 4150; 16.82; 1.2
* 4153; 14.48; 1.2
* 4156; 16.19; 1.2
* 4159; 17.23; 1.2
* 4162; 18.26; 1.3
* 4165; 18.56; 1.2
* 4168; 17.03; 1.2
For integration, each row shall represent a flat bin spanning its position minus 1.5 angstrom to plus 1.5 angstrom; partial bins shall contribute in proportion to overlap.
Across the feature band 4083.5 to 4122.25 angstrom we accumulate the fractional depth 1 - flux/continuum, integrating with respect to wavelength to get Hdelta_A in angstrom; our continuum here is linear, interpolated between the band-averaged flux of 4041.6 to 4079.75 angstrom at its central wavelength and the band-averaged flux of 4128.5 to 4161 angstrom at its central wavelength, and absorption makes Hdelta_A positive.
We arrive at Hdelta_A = 0.66 angstrom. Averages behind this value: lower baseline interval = 16.9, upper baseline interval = 16.8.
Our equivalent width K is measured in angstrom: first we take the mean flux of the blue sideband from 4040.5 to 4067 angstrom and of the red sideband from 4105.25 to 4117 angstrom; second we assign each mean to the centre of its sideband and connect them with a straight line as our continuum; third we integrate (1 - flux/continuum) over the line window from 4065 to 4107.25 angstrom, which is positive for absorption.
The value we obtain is 2.52 angstrom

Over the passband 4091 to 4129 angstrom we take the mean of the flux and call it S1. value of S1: 16.5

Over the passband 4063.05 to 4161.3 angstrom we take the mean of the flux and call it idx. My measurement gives 16.6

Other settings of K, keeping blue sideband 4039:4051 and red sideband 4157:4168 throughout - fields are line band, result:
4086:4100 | 0.47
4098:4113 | 1.48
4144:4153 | 0.73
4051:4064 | -0.46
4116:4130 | 0.51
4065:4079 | 0.87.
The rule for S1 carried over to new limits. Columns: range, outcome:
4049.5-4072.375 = 17.5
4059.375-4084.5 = 16.3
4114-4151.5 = 17.1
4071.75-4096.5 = 16.5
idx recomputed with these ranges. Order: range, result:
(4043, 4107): 16.6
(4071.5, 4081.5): 15.4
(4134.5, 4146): 17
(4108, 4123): 16.9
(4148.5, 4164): 16.7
